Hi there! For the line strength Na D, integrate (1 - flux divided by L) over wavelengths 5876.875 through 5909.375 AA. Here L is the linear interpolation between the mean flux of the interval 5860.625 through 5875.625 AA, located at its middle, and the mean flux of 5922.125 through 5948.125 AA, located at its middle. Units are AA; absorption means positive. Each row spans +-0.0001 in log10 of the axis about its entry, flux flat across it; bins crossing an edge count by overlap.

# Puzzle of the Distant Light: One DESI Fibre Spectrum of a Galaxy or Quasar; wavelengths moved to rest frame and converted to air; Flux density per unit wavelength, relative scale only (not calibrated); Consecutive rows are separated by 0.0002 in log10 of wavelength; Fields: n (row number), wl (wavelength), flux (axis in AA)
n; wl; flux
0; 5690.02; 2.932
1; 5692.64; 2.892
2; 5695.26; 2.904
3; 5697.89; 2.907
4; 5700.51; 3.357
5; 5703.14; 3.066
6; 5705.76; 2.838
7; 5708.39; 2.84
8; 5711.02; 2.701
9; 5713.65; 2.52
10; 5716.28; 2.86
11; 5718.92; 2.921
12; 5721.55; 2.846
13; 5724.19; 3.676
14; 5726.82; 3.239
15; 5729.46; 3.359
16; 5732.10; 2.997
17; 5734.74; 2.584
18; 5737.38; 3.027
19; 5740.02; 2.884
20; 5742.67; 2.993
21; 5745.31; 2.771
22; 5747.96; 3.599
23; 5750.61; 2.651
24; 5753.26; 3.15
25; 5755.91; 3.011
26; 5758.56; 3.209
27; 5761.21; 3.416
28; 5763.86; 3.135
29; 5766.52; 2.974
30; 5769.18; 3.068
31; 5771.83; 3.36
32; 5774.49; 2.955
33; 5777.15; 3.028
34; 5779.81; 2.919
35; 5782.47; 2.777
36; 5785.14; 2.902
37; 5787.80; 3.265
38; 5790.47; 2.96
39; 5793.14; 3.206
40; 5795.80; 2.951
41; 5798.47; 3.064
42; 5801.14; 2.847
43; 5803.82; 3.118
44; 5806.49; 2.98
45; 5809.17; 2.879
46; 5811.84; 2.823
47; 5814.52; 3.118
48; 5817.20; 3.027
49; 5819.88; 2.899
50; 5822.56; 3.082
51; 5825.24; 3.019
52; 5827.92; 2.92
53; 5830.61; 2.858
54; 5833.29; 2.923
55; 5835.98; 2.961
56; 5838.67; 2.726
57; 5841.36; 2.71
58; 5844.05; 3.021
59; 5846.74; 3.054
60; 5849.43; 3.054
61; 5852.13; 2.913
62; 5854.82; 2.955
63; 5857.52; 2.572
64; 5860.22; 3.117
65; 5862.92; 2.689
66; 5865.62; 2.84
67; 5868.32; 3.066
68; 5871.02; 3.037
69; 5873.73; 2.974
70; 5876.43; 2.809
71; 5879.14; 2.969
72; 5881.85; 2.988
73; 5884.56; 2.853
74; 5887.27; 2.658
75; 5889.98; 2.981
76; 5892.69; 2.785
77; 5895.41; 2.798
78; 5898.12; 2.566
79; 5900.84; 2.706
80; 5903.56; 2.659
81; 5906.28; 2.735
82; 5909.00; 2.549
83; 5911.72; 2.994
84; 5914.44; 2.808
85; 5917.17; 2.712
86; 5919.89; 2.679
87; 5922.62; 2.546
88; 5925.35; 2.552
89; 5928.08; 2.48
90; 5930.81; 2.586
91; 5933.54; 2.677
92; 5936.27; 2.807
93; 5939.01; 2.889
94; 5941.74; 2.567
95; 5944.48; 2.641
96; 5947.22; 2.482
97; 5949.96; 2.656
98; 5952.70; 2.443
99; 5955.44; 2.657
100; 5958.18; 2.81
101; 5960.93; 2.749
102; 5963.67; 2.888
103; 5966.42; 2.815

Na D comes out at 0.5 AA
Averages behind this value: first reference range 2.93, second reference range 2.63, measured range 2.78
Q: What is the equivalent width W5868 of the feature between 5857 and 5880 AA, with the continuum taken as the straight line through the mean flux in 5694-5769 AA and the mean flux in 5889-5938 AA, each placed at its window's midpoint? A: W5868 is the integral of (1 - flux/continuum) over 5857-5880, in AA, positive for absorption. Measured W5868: -1.1 AA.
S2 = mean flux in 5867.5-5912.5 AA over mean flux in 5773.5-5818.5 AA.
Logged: 0.95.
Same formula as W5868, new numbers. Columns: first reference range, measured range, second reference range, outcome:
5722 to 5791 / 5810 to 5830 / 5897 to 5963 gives -0.36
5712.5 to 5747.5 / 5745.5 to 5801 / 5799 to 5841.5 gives -1.90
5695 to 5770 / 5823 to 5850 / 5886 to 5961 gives -0.86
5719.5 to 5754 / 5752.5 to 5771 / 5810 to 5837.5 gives -0.70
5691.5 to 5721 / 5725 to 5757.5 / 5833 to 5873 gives -1.56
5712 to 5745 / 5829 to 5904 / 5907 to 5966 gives -2.36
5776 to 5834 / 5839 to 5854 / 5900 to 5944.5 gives -0.32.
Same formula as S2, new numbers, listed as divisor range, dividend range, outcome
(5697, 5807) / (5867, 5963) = 0.91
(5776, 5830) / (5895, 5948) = 0.89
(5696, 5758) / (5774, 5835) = 1.00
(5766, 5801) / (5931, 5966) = 0.89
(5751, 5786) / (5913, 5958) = 0.86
